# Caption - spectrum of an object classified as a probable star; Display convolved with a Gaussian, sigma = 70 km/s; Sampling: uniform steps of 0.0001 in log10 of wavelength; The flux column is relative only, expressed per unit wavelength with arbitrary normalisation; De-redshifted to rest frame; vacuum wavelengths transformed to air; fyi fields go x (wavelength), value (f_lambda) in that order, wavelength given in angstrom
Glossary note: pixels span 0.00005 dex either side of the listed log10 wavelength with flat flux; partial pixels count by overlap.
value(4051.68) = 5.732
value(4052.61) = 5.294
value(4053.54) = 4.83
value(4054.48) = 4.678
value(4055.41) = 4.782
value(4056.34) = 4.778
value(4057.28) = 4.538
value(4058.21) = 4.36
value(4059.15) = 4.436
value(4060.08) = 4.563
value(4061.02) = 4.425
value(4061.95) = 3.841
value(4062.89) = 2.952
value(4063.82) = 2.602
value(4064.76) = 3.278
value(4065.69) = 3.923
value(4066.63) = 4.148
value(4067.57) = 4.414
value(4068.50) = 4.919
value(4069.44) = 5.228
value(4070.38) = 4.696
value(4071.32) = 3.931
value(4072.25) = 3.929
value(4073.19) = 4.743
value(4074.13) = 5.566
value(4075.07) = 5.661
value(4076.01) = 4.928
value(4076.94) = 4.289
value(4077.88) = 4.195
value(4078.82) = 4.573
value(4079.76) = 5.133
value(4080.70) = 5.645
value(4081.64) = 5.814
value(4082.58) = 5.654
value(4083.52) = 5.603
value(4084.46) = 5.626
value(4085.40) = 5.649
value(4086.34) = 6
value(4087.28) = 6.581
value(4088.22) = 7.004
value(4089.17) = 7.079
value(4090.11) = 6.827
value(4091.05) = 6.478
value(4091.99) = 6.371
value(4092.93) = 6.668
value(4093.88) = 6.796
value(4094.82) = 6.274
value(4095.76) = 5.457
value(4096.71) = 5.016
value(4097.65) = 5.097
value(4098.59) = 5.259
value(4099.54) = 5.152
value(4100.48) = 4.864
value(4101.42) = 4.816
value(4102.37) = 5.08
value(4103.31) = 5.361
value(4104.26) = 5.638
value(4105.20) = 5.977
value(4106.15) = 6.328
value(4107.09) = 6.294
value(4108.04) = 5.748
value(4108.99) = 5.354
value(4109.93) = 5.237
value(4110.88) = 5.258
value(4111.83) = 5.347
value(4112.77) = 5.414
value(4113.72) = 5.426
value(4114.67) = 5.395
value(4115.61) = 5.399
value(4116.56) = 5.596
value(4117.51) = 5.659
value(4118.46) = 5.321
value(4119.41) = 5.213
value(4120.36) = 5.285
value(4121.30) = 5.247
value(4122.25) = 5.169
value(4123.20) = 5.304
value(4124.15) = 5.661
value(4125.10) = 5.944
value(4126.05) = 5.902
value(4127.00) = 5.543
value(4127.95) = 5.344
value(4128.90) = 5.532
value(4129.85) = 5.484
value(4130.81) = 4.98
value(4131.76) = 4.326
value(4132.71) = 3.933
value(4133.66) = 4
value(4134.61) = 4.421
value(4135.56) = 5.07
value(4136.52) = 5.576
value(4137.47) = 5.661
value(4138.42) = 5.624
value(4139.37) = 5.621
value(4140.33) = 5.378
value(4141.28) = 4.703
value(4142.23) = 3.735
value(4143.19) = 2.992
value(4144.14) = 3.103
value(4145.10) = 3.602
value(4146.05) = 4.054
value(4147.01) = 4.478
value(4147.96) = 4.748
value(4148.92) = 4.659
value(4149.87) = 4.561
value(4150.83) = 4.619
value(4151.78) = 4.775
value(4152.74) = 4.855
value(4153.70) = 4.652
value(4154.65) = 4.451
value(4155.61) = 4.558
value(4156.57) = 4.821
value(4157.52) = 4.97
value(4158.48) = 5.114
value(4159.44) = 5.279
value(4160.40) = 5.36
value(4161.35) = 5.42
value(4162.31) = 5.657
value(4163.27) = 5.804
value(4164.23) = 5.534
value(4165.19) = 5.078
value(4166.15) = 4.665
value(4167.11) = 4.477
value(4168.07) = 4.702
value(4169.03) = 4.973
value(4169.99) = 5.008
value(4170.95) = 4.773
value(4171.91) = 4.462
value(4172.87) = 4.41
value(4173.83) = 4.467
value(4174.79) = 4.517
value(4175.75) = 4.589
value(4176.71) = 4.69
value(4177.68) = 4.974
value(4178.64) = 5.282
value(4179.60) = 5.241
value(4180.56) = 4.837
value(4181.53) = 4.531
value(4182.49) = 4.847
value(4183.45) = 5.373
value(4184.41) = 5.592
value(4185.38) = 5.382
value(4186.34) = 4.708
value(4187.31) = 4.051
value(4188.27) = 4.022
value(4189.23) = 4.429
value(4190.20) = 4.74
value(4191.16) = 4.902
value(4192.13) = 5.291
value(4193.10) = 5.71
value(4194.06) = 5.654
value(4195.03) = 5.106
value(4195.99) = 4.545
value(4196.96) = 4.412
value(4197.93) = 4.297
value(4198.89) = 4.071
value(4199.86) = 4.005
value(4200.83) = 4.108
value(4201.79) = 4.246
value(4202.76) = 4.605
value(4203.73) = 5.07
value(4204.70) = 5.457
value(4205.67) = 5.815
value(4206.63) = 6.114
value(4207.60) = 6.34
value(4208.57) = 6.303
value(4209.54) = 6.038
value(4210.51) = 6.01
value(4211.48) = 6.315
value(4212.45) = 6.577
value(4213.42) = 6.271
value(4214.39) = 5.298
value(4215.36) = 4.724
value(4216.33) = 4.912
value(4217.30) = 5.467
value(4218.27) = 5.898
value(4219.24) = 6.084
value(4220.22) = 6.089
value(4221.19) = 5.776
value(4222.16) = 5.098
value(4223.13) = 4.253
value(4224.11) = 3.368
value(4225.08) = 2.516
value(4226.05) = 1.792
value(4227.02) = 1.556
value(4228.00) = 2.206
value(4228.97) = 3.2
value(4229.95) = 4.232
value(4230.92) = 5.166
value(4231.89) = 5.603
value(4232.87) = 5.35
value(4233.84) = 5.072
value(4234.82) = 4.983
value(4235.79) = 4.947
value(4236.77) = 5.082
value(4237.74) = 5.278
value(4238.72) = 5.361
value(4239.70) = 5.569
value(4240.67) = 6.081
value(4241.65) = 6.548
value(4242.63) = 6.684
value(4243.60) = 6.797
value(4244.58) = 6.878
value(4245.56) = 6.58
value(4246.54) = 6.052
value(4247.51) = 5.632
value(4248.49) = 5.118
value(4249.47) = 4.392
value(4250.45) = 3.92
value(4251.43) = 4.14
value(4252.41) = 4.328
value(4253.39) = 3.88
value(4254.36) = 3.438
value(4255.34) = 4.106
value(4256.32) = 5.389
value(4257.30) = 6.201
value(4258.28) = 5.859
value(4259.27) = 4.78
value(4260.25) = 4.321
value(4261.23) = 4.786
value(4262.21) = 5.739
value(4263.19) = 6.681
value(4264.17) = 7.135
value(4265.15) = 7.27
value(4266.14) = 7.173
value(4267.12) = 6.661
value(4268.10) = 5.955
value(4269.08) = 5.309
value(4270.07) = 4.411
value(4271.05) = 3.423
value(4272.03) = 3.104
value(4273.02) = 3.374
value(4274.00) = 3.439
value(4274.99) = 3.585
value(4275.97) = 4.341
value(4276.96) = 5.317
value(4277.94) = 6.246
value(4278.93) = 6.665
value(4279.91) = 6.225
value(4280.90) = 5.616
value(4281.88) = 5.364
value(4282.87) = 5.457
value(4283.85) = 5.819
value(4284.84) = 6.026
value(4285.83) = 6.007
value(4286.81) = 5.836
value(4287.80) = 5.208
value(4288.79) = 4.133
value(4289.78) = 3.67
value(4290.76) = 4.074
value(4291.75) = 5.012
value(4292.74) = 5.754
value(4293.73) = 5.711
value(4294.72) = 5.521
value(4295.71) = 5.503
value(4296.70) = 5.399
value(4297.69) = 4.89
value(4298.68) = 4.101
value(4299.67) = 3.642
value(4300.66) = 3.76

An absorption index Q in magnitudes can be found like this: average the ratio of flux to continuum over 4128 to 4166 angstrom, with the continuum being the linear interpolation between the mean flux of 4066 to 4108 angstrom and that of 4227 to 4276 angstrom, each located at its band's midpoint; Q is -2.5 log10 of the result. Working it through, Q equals 0.11 mag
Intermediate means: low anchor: 5.47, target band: 4.8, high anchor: 5.08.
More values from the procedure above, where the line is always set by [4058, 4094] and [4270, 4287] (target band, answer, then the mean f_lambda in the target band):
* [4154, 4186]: 0.02 mag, 4.96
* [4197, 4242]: 0.01 mag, 4.97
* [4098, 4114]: -0.08 mag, 5.44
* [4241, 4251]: -0.16 mag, 5.85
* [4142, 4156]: 0.19 mag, 4.26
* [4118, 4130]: -0.08 mag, 5.46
